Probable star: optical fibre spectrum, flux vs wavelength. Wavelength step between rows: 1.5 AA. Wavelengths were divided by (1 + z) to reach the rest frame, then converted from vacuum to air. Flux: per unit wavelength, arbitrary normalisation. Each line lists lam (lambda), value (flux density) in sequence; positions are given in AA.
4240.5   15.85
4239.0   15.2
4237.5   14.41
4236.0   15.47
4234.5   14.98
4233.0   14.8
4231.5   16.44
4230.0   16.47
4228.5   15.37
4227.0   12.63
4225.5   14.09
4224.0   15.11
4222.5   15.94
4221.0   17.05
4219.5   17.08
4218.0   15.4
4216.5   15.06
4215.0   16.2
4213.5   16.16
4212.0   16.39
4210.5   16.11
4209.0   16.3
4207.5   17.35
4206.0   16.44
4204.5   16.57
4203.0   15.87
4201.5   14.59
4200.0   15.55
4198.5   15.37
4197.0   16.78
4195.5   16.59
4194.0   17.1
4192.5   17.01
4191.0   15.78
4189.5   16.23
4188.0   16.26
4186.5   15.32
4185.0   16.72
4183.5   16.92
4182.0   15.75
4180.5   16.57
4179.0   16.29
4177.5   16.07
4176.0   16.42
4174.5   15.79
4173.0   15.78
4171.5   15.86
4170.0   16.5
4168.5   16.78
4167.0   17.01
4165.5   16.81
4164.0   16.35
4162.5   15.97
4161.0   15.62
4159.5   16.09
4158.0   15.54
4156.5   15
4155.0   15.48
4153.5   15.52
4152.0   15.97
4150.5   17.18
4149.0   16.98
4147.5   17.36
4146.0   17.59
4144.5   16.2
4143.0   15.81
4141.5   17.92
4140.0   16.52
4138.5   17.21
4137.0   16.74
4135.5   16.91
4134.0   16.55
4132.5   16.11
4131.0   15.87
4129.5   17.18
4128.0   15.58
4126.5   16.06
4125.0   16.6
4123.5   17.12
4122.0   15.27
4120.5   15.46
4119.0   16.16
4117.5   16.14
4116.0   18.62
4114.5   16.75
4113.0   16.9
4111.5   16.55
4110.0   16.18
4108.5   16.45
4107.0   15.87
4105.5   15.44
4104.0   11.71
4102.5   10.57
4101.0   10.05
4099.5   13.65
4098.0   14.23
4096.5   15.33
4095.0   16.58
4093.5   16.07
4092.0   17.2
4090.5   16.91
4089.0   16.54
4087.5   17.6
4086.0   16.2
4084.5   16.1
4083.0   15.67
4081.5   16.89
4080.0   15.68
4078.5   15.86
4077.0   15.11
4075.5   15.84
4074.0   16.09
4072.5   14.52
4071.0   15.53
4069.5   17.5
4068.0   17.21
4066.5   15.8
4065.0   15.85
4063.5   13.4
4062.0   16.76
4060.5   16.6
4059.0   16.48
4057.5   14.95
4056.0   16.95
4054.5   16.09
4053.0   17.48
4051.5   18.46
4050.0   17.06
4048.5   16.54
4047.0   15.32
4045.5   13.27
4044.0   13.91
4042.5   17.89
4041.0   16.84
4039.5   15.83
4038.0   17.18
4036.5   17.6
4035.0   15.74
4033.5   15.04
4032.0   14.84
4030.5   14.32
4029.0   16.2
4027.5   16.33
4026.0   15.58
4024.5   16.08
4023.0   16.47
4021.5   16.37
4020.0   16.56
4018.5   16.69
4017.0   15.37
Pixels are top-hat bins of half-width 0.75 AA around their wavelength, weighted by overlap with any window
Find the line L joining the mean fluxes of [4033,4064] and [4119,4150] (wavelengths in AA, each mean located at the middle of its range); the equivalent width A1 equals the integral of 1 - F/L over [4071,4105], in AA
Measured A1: 2.4 AA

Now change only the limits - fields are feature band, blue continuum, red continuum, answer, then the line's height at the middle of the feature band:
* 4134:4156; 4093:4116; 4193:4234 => -1.96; 15.3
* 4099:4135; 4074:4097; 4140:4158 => 1.71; 16.3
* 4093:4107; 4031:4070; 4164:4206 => 2.06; 16.2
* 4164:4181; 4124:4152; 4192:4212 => 0.11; 16.5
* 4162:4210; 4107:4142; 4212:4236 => -1.06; 15.9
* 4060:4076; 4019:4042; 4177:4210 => 0.22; 16.1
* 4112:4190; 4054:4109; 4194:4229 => -3.30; 15.7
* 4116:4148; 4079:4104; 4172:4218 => -1.93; 15.6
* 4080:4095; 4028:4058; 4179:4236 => -0.45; 16.1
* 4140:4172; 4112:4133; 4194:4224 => -0.10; 16.3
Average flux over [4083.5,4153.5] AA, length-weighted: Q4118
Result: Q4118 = 16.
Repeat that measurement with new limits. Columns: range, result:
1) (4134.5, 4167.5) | 16.4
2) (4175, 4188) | 16.2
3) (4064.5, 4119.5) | 15.7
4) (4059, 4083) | 15.9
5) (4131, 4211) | 16.3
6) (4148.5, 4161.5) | 15.9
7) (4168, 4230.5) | 16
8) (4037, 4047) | 15.8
